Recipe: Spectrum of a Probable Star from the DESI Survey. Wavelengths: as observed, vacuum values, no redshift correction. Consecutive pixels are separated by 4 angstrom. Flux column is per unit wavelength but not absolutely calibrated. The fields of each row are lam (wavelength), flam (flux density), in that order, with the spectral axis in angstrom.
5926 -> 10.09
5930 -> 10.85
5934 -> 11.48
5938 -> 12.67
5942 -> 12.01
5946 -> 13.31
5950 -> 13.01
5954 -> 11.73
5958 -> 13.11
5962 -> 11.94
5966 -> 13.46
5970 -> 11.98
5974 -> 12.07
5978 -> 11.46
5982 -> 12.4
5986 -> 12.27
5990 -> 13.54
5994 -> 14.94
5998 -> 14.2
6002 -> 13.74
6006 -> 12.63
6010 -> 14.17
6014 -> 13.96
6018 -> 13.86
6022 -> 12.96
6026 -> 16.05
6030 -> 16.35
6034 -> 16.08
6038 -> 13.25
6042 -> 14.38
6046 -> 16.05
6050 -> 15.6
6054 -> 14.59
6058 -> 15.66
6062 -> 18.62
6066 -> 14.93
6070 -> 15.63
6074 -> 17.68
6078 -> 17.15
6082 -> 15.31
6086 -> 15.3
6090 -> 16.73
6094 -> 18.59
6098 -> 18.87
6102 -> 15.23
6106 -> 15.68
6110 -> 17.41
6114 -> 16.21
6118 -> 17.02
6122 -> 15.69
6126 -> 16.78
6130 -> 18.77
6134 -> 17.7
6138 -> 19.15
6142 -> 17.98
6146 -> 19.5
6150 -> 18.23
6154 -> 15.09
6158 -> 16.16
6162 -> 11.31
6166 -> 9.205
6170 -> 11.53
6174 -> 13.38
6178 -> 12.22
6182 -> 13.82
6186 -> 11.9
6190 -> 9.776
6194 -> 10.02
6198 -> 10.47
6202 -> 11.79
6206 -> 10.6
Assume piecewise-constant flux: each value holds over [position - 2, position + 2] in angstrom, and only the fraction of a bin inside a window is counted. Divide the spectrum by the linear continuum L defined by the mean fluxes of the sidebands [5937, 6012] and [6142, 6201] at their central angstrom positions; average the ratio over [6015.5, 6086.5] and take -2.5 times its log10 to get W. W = -0.19 mag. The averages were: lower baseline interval 12.9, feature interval 15.5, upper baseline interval 13.2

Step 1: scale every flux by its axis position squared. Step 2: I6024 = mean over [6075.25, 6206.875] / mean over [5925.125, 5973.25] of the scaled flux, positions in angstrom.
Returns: 1.31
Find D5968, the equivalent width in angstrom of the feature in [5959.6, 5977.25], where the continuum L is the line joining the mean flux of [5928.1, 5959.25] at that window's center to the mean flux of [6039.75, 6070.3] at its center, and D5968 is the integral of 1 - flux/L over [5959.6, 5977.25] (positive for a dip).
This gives 0.9 angstrom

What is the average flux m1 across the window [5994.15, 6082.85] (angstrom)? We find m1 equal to 15.1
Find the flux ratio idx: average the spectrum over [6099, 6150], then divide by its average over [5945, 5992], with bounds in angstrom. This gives 1.4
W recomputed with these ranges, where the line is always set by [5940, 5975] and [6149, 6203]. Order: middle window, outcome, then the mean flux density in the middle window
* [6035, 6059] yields -0.20 mag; 14.9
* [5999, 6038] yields -0.15 mag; 14.4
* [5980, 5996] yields -0.07 mag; 13.3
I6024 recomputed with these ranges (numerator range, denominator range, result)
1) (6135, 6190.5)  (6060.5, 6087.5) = 0.91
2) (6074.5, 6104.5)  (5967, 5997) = 1.36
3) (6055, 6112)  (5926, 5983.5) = 1.42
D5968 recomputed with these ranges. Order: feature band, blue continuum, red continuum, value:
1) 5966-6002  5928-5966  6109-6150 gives 1.2 angstrom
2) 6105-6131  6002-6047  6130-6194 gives -4.1 angstrom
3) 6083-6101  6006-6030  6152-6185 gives -4.8 angstrom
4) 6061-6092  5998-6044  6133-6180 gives -3.7 angstrom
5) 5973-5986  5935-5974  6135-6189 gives 0.8 angstrom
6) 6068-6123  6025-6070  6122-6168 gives -2.3 angstrom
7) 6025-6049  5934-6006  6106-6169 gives -2.0 angstrom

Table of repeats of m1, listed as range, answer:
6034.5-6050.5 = 14.9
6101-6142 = 17.1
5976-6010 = 13.2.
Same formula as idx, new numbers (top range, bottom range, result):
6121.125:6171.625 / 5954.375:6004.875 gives 1.24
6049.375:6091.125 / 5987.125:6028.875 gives 1.15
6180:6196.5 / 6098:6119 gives 0.69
